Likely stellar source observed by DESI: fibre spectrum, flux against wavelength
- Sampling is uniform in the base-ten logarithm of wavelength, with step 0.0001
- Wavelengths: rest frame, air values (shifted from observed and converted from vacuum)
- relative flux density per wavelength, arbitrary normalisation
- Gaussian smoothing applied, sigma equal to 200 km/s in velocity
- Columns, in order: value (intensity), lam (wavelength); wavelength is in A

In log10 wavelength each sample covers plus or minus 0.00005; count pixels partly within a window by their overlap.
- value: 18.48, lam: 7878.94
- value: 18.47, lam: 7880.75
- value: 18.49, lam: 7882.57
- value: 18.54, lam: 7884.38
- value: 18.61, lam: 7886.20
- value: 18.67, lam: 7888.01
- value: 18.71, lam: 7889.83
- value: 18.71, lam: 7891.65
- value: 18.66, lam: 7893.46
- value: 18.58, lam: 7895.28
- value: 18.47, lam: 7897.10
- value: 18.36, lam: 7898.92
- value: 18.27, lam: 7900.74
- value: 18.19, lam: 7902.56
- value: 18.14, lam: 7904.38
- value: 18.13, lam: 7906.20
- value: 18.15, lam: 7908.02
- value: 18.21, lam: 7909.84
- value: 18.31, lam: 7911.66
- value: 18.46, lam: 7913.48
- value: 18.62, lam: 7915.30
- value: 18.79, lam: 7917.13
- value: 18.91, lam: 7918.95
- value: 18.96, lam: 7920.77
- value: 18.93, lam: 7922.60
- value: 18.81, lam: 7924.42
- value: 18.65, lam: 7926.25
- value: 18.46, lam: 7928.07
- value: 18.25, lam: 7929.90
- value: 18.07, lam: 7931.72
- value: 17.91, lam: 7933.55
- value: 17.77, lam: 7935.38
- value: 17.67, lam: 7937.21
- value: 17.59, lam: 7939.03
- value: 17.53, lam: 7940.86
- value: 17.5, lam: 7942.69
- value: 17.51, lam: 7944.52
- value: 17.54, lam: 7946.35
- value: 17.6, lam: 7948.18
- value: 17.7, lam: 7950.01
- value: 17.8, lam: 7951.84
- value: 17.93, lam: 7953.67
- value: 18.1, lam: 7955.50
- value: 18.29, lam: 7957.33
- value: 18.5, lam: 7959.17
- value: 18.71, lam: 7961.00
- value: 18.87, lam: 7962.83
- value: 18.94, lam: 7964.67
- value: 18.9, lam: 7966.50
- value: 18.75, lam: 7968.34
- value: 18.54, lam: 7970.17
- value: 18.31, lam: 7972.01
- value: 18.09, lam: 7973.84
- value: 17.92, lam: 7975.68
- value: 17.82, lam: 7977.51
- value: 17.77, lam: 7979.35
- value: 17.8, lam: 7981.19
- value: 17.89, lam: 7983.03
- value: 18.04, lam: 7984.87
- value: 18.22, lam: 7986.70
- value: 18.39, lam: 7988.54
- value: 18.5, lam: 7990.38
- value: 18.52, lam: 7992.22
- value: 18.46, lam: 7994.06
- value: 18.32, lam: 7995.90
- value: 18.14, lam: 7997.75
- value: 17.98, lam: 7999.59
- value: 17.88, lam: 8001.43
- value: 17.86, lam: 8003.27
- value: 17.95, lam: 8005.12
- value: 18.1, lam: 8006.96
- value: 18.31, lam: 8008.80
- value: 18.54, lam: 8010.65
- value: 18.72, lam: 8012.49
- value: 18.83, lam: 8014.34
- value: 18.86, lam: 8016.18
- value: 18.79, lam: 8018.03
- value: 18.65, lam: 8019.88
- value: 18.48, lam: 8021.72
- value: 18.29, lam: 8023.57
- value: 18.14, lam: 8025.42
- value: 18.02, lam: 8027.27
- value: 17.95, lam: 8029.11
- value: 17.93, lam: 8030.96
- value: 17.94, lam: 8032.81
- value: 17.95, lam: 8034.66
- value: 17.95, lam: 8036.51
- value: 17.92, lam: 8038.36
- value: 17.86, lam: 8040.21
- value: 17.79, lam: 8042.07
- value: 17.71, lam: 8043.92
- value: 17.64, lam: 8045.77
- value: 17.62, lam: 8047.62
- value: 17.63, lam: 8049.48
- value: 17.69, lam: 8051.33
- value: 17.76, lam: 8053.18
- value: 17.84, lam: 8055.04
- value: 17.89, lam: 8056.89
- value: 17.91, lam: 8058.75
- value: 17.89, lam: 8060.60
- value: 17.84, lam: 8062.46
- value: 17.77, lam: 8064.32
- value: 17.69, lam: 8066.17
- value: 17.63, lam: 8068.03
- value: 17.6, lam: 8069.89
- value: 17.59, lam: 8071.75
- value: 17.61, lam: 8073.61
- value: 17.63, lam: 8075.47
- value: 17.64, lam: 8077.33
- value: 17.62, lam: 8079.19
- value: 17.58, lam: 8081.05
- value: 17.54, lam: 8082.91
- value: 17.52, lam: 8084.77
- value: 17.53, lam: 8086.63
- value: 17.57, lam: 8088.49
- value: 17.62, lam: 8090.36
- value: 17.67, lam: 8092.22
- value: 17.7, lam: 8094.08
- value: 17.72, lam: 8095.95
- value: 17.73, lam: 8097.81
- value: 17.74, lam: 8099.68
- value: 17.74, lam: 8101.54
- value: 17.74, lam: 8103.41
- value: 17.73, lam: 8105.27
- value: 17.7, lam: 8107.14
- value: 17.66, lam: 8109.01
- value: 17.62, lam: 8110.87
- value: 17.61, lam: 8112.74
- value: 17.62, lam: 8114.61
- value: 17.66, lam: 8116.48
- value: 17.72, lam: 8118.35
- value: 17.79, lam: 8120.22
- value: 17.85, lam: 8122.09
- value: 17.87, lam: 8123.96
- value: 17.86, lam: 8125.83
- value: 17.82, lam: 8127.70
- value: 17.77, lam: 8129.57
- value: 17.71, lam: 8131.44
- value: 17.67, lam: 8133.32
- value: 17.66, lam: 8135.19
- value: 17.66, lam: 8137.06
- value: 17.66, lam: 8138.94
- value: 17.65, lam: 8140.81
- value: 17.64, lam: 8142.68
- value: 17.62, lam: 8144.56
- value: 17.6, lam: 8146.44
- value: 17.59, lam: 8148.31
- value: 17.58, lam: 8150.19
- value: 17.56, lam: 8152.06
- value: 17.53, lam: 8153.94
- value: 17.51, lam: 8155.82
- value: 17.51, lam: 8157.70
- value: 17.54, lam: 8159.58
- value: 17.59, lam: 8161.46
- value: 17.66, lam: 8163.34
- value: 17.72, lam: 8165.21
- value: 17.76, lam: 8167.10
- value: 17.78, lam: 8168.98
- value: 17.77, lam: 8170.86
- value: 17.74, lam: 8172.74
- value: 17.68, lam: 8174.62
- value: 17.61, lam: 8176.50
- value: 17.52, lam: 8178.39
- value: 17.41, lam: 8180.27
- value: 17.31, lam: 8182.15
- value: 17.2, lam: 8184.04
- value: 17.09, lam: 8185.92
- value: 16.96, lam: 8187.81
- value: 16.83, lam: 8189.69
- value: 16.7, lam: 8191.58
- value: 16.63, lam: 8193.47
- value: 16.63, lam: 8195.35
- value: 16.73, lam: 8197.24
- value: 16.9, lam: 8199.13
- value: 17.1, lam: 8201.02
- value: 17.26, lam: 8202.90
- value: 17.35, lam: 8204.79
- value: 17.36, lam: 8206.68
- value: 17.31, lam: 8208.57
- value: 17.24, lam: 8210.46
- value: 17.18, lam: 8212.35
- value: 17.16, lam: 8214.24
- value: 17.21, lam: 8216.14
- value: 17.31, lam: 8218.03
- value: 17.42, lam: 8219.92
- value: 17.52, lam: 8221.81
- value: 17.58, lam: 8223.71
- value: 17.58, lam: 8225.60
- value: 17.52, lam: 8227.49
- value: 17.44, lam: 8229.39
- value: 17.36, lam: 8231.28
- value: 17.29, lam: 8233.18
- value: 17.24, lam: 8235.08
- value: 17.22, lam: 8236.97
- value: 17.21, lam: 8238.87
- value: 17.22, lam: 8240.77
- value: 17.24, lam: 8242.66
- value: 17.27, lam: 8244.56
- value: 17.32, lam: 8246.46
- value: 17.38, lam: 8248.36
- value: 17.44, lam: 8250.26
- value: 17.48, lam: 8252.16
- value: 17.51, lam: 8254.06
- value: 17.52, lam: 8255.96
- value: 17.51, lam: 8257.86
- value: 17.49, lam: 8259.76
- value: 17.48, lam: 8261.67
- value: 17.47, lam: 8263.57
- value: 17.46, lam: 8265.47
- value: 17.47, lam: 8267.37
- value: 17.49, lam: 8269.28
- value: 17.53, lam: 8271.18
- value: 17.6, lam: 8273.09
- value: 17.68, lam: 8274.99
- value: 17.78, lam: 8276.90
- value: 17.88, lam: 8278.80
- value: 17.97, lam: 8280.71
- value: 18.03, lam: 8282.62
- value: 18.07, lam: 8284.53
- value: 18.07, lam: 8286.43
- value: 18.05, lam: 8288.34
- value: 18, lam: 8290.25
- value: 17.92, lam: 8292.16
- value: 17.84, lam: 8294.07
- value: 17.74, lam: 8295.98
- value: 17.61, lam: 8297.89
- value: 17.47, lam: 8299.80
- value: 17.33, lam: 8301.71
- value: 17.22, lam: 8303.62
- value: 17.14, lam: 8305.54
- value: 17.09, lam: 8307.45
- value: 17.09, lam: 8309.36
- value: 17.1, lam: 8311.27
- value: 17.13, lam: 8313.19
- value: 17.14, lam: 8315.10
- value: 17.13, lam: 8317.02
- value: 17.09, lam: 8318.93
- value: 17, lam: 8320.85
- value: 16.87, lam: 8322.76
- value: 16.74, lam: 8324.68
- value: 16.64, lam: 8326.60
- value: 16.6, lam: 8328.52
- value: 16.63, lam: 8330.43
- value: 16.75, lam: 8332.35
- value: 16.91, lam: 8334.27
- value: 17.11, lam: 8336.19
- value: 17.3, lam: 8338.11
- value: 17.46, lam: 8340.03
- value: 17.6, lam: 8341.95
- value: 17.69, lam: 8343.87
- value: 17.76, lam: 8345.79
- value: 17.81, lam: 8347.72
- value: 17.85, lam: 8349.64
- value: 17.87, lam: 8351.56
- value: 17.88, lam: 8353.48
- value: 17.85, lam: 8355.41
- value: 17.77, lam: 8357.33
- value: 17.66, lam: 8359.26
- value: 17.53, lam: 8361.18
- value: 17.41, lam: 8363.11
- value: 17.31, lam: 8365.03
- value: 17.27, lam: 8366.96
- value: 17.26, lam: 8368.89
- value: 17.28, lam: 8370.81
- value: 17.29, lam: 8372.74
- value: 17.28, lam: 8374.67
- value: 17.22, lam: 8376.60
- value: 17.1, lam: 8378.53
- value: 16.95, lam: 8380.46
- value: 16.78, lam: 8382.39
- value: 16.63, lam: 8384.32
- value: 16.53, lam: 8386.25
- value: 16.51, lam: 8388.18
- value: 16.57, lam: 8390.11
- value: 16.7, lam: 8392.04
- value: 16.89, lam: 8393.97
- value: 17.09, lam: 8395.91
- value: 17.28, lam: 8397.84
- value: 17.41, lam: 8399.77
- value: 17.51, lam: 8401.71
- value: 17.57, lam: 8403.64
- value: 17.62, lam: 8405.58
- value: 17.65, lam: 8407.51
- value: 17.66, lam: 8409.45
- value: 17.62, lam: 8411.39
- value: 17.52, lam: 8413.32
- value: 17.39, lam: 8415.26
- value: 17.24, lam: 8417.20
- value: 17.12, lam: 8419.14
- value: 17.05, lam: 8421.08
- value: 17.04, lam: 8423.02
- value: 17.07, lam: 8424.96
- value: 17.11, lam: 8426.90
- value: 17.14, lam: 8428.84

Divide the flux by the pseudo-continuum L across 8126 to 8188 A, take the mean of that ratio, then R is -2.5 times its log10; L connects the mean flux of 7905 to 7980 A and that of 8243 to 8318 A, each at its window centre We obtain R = 0.01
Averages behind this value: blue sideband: 18.2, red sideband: 17.5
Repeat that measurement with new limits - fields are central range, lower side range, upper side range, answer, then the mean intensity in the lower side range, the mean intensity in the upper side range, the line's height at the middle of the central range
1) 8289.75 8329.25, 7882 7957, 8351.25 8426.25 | 0.01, 18.3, 17.3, 17.4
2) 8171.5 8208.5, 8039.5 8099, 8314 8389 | 0.02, 17.7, 17.2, 17.5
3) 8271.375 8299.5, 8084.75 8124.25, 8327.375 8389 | -0.03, 17.7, 17.3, 17.4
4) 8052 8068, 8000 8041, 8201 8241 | 0.01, 18.2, 17.3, 18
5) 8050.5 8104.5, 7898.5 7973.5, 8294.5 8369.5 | 0.01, 18.3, 17.3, 17.9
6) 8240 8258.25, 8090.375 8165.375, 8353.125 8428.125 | 0.01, 17.7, 17.2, 17.5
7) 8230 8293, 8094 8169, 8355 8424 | -0.01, 17.7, 17.2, 17.5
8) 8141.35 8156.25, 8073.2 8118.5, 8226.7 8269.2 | 0.00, 17.6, 17.4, 17.6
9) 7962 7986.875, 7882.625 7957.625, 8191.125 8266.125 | -0.01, 18.2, 17.3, 18.1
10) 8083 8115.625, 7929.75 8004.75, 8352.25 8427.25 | 0.01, 18.1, 17.2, 17.8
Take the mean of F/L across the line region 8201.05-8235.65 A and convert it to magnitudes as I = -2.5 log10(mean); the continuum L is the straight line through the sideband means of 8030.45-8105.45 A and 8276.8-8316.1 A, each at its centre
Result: 0.02 mag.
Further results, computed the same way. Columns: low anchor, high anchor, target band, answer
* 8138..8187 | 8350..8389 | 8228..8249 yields 0.011 mag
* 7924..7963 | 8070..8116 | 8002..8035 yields -0.028 mag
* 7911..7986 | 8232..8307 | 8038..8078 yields 0.015 mag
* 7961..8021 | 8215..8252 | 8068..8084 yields 0.024 mag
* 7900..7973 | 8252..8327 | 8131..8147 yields 0.010 mag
